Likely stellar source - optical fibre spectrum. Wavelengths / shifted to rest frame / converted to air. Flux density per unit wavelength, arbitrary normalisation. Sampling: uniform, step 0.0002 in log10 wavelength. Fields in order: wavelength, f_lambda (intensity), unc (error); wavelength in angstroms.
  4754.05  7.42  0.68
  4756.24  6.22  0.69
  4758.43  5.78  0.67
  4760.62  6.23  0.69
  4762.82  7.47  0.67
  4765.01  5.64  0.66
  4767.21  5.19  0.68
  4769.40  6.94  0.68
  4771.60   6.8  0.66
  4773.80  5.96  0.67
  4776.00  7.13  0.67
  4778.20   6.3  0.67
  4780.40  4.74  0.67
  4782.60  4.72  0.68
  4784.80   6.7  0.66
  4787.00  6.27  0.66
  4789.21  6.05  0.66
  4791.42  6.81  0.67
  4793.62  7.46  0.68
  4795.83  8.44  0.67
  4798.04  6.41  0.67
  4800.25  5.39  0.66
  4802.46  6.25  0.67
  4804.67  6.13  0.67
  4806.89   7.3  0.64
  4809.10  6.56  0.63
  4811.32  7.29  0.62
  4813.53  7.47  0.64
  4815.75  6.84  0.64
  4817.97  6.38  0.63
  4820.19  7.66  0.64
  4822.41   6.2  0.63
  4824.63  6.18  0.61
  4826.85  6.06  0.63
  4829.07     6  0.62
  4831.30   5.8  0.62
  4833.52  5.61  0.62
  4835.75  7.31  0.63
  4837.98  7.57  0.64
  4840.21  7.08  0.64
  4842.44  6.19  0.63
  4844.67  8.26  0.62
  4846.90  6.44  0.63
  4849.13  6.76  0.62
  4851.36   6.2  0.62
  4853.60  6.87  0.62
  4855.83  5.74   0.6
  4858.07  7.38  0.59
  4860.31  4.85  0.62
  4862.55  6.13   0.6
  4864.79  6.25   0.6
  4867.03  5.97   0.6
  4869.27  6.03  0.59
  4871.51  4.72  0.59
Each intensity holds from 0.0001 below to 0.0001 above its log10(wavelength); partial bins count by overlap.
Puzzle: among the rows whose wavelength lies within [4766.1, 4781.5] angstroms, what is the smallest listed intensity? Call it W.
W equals 4.74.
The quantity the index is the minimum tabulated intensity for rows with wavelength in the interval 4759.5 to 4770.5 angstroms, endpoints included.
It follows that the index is 5.19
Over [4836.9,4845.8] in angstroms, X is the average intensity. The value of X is 7.27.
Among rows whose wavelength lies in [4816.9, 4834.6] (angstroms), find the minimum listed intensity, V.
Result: 5.61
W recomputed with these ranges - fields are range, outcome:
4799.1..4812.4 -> 5.39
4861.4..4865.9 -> 6.13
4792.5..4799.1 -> 6.41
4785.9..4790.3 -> 6.05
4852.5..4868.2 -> 4.85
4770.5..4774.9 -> 5.96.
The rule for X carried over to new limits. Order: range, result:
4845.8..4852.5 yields 6.47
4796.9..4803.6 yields 6.03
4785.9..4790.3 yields 6.16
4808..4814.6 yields 7.11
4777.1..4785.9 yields 5.62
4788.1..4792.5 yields 6.41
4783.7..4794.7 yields 6.66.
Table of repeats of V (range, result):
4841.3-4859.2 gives 5.74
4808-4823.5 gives 6.2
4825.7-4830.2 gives 6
